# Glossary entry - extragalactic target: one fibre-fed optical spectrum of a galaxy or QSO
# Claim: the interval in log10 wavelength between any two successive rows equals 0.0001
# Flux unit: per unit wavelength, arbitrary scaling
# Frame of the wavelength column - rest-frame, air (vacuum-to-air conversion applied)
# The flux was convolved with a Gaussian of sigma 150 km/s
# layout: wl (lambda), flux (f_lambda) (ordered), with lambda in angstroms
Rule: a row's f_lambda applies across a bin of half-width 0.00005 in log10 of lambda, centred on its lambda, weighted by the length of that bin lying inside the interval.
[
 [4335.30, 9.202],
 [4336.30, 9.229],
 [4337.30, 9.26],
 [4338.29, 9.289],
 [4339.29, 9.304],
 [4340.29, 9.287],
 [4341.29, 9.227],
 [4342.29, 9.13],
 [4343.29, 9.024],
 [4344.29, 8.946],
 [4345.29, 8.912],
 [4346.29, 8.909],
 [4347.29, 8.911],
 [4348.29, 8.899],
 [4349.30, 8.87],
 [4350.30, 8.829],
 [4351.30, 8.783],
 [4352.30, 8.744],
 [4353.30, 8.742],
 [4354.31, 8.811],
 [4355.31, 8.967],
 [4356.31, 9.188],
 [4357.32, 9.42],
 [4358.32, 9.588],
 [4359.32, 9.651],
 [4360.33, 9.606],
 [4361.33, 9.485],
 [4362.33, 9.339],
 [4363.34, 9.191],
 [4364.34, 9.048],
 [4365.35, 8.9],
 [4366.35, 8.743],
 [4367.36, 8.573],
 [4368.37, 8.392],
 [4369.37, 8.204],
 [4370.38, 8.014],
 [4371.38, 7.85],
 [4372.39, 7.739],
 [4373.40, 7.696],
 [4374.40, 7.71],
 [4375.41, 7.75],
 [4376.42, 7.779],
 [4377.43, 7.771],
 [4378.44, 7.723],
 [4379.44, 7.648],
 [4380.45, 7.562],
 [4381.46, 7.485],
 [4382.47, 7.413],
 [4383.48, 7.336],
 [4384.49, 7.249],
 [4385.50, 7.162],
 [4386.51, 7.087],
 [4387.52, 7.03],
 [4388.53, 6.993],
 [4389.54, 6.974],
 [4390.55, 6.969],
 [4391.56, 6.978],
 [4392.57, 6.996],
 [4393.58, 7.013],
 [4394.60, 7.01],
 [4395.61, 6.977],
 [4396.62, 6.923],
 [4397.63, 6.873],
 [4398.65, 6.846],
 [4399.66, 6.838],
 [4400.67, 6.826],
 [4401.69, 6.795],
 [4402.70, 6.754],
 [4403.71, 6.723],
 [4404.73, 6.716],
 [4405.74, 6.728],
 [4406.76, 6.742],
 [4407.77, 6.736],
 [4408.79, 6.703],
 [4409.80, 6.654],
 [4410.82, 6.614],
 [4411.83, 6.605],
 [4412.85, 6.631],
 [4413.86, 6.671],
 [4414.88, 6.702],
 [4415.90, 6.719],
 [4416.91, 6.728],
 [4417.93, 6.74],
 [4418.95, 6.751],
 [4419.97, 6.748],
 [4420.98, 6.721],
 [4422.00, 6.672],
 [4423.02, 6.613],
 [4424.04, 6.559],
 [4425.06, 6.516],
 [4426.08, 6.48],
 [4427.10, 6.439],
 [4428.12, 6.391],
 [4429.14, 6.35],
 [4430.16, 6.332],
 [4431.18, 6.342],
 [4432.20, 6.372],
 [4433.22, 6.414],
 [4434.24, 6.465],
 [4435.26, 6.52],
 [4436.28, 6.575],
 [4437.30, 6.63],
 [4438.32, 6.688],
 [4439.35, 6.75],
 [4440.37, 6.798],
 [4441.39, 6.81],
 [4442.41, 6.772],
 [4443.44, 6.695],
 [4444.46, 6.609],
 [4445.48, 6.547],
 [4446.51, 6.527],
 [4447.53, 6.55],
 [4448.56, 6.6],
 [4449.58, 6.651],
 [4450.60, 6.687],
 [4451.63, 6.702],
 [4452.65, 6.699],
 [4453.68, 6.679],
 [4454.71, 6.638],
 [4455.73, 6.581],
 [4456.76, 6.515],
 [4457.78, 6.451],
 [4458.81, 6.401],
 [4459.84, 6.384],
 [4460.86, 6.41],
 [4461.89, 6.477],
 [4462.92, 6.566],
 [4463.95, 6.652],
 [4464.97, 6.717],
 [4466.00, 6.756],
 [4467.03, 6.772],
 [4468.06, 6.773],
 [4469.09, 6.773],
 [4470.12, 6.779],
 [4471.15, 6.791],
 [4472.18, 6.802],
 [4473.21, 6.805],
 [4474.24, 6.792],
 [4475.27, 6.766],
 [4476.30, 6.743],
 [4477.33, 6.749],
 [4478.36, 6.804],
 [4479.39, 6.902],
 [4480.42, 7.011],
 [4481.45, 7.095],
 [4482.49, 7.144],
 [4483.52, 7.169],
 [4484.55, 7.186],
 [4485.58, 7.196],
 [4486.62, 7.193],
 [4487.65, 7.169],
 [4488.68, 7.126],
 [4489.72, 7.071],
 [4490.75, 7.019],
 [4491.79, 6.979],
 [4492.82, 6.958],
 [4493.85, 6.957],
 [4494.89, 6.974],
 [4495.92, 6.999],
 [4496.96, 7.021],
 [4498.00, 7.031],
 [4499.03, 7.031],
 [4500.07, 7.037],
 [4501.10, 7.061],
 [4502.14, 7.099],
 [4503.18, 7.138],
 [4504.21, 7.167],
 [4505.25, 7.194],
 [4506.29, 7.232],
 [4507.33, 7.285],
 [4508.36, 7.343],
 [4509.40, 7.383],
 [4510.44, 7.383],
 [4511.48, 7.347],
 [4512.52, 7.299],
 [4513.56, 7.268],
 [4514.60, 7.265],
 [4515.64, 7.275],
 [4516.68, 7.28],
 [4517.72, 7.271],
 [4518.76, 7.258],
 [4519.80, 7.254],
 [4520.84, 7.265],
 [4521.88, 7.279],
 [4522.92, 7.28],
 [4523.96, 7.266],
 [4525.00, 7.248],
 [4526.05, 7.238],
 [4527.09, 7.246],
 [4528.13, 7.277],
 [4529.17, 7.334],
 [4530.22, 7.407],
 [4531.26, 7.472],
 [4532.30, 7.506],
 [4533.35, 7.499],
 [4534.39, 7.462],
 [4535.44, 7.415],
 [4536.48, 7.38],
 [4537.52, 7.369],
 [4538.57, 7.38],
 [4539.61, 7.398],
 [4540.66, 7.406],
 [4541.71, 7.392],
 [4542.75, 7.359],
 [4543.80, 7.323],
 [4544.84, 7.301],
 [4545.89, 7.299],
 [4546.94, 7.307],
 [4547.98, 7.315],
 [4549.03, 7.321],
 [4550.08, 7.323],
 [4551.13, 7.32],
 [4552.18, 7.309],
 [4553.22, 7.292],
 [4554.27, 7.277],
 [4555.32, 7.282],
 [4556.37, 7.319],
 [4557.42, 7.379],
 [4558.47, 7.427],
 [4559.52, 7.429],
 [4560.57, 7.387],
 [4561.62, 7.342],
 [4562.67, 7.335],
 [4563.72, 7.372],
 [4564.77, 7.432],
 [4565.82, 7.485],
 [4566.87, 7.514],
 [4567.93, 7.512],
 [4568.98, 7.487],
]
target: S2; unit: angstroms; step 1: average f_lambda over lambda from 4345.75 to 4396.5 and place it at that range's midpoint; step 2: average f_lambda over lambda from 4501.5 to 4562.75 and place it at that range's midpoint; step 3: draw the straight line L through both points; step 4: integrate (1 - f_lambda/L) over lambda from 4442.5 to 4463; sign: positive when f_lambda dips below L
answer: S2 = 3.06 angstroms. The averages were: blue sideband 8.14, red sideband 7.32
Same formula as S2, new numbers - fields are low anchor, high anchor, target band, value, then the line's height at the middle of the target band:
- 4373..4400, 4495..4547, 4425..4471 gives 4.3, 7.26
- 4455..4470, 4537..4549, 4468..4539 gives -1.7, 6.98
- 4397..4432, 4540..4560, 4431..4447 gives 0.4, 6.78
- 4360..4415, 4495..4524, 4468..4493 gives 1.1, 7.27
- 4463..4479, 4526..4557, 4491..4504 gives -0.1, 6.98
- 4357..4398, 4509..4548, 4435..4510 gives 6.9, 7.54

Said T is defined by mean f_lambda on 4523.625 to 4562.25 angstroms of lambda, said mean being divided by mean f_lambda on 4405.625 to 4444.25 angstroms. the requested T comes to 1.1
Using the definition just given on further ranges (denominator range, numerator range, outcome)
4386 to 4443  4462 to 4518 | 1.05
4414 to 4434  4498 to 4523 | 1.10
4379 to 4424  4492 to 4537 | 1.05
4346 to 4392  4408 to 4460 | 0.80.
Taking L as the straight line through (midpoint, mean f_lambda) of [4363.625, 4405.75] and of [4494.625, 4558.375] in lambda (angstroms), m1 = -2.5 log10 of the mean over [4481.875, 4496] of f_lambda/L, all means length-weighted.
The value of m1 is 0.04 mag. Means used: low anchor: 7.44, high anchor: 7.28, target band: 7.08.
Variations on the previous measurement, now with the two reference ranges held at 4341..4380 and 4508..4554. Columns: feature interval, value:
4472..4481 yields 0.14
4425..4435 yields 0.26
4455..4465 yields 0.21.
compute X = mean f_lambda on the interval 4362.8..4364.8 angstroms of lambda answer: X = 9.12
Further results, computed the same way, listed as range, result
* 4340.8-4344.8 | 9.08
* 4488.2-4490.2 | 7.08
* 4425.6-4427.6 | 6.46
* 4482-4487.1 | 7.18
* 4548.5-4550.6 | 7.3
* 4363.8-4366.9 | 8.9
